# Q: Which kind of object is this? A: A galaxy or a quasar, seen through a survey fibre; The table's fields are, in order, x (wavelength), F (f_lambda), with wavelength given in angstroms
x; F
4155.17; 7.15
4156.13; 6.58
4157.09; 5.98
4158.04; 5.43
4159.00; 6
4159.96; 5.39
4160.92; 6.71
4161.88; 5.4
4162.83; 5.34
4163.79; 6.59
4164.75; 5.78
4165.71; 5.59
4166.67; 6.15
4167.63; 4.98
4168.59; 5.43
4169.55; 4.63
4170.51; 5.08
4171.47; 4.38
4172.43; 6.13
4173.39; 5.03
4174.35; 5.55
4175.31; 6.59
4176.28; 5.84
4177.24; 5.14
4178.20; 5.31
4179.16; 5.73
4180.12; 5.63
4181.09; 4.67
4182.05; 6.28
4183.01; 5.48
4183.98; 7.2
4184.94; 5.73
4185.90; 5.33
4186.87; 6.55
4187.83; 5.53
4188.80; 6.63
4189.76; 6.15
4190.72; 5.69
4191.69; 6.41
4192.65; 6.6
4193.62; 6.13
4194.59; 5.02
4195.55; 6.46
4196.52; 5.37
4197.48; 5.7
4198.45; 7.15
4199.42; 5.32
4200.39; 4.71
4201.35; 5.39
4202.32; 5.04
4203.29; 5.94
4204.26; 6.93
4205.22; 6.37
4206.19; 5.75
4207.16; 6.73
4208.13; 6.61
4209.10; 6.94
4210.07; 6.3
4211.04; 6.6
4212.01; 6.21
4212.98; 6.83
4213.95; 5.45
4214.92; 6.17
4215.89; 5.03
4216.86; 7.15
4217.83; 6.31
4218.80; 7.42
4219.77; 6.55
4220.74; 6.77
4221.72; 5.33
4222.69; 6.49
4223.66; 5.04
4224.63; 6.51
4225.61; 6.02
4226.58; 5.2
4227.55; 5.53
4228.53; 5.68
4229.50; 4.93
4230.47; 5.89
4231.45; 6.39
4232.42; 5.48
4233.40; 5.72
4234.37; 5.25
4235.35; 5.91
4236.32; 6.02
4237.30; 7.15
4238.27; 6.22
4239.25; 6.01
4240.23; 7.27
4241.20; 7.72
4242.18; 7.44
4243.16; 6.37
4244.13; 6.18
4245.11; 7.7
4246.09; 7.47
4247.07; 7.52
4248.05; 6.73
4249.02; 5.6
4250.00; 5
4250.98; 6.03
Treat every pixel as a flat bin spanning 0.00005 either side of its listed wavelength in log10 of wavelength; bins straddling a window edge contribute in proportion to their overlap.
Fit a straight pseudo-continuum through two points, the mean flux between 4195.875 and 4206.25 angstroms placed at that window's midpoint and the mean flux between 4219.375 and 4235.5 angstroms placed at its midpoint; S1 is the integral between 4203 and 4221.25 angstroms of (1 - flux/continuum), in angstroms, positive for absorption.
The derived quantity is -2.0 angstroms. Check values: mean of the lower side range 5.8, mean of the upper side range 5.8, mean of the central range 6.43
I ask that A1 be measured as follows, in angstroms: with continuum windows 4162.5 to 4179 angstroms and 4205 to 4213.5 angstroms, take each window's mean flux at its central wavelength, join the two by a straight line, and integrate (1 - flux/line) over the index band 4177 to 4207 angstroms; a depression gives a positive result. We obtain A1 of 0.9 angstroms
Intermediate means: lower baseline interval 5.51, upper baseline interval 6.48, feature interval 5.87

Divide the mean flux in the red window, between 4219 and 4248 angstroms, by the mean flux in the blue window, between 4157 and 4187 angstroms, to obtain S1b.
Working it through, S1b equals 1.11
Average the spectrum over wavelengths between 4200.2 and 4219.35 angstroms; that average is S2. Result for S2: 6.22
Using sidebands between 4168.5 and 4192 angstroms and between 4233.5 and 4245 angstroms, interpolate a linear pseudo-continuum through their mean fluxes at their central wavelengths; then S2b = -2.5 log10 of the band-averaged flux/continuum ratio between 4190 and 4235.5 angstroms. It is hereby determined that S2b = 0.02 mag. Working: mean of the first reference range 5.68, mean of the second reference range 6.52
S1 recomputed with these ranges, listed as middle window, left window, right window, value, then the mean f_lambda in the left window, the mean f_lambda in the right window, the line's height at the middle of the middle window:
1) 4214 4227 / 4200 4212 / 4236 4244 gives 0.5 angstroms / 6.13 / 6.76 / 6.4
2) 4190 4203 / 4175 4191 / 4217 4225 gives 0.5 angstroms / 5.85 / 6.34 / 6.02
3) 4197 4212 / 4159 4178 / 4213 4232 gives -0.6 angstroms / 5.57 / 6.01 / 5.87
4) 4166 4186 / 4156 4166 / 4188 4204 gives 1.1 angstroms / 5.87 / 5.86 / 5.87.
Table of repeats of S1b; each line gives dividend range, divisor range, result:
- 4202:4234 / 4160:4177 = 1.09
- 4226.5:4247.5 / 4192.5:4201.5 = 1.10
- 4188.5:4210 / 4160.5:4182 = 1.09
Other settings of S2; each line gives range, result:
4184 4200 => 6.01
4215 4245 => 6.19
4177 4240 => 6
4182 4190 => 6.09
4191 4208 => 5.95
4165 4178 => 5.43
